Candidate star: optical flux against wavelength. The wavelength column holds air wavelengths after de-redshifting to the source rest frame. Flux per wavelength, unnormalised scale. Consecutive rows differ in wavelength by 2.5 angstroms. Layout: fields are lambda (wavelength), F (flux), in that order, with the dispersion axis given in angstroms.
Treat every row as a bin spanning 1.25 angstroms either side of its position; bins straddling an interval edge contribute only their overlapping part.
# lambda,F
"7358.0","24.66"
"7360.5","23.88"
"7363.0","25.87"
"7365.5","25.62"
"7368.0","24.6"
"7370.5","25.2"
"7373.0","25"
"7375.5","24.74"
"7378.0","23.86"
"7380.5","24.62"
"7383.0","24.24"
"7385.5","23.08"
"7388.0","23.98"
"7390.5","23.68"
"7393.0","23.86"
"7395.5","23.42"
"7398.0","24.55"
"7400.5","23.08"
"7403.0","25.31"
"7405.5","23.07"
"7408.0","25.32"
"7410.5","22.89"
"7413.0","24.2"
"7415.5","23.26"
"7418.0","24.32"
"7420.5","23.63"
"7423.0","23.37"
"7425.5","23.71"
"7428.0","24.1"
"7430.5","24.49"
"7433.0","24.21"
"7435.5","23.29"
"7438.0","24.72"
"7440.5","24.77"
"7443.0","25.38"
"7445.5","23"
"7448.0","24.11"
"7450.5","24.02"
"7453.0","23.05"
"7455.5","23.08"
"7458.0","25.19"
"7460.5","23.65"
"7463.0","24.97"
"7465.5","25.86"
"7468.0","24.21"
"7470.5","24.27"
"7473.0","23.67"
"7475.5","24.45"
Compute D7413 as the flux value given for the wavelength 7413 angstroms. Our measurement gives 24.2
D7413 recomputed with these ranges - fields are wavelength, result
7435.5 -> 23.29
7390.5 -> 23.68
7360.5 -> 23.88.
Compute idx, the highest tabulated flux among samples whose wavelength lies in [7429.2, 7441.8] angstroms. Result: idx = 24.77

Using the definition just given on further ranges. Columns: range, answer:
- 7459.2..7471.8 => 25.86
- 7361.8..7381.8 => 25.87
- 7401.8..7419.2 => 25.32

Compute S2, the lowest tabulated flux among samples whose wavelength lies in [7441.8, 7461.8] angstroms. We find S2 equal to 23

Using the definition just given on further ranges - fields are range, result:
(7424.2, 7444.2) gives 23.29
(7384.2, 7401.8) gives 23.08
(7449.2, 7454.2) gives 23.05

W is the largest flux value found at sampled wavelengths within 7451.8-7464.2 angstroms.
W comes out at 25.19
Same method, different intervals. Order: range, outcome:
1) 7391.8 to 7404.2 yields 25.31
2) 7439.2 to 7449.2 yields 25.38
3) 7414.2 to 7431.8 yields 24.49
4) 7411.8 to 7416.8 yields 24.2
